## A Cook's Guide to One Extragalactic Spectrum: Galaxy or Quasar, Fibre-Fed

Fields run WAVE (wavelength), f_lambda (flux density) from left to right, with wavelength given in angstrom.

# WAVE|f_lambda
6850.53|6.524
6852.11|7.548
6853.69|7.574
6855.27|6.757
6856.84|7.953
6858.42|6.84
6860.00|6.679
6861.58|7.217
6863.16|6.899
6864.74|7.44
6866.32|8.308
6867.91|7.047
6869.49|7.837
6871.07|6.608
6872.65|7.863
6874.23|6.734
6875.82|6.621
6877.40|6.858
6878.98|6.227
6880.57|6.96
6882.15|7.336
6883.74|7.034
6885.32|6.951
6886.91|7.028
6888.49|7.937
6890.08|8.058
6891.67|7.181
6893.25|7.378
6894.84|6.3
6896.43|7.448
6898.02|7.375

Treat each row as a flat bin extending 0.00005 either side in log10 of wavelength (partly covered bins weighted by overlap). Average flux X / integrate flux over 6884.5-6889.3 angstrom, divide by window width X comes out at 7.31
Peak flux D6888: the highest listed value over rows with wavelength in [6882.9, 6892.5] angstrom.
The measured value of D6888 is 8.058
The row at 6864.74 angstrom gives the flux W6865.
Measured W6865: 7.44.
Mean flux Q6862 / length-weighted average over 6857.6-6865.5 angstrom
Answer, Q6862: 7.02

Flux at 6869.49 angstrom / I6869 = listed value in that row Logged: 7.837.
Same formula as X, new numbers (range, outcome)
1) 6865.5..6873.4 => 7.53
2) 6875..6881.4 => 6.67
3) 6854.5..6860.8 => 7.07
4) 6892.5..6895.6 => 6.83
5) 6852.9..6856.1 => 7.19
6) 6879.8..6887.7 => 7.07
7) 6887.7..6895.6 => 7.38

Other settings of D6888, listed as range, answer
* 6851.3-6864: 7.953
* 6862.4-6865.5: 7.44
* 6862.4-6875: 8.308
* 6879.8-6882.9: 7.336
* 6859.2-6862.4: 7.217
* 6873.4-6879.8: 6.858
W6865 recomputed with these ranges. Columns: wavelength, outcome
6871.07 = 6.608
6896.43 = 7.448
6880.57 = 6.96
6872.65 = 7.863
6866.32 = 8.308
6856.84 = 7.953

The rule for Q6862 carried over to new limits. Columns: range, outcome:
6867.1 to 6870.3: 7.43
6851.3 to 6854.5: 7.54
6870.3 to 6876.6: 6.96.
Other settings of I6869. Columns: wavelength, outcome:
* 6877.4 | 6.858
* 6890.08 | 8.058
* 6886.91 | 7.028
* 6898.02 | 7.375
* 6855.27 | 6.757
